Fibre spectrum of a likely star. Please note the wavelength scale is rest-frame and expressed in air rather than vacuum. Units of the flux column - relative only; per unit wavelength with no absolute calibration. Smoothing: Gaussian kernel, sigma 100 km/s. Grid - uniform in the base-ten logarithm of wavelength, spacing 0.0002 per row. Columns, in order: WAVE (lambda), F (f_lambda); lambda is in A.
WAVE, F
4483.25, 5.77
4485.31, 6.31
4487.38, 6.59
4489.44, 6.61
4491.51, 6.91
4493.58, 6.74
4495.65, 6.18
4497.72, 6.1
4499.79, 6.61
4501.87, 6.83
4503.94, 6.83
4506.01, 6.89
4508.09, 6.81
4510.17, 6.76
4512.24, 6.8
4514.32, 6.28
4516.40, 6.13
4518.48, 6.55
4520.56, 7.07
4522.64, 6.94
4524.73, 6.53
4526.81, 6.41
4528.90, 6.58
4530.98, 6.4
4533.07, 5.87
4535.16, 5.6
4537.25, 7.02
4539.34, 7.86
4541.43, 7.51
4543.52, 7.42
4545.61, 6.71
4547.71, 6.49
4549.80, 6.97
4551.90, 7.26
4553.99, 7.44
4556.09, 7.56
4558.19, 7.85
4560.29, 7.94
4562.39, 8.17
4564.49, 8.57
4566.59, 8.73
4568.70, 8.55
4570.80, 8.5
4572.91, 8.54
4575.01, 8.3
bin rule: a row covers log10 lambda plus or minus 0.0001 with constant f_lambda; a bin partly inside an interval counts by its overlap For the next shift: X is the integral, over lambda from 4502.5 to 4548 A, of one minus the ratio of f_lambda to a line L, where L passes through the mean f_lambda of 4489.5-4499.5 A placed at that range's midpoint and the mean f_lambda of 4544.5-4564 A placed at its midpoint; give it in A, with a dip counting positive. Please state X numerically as 1.70 A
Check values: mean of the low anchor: 6.5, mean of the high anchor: 7.41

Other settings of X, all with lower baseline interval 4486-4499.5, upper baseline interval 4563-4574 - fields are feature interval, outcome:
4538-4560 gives 1.9 A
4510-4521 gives 0.9 A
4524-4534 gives 1.5 A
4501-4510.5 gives 0.1 A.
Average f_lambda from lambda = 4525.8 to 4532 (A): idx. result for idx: 6.47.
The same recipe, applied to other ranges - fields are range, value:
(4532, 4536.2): 5.73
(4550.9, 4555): 7.36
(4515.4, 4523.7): 6.67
